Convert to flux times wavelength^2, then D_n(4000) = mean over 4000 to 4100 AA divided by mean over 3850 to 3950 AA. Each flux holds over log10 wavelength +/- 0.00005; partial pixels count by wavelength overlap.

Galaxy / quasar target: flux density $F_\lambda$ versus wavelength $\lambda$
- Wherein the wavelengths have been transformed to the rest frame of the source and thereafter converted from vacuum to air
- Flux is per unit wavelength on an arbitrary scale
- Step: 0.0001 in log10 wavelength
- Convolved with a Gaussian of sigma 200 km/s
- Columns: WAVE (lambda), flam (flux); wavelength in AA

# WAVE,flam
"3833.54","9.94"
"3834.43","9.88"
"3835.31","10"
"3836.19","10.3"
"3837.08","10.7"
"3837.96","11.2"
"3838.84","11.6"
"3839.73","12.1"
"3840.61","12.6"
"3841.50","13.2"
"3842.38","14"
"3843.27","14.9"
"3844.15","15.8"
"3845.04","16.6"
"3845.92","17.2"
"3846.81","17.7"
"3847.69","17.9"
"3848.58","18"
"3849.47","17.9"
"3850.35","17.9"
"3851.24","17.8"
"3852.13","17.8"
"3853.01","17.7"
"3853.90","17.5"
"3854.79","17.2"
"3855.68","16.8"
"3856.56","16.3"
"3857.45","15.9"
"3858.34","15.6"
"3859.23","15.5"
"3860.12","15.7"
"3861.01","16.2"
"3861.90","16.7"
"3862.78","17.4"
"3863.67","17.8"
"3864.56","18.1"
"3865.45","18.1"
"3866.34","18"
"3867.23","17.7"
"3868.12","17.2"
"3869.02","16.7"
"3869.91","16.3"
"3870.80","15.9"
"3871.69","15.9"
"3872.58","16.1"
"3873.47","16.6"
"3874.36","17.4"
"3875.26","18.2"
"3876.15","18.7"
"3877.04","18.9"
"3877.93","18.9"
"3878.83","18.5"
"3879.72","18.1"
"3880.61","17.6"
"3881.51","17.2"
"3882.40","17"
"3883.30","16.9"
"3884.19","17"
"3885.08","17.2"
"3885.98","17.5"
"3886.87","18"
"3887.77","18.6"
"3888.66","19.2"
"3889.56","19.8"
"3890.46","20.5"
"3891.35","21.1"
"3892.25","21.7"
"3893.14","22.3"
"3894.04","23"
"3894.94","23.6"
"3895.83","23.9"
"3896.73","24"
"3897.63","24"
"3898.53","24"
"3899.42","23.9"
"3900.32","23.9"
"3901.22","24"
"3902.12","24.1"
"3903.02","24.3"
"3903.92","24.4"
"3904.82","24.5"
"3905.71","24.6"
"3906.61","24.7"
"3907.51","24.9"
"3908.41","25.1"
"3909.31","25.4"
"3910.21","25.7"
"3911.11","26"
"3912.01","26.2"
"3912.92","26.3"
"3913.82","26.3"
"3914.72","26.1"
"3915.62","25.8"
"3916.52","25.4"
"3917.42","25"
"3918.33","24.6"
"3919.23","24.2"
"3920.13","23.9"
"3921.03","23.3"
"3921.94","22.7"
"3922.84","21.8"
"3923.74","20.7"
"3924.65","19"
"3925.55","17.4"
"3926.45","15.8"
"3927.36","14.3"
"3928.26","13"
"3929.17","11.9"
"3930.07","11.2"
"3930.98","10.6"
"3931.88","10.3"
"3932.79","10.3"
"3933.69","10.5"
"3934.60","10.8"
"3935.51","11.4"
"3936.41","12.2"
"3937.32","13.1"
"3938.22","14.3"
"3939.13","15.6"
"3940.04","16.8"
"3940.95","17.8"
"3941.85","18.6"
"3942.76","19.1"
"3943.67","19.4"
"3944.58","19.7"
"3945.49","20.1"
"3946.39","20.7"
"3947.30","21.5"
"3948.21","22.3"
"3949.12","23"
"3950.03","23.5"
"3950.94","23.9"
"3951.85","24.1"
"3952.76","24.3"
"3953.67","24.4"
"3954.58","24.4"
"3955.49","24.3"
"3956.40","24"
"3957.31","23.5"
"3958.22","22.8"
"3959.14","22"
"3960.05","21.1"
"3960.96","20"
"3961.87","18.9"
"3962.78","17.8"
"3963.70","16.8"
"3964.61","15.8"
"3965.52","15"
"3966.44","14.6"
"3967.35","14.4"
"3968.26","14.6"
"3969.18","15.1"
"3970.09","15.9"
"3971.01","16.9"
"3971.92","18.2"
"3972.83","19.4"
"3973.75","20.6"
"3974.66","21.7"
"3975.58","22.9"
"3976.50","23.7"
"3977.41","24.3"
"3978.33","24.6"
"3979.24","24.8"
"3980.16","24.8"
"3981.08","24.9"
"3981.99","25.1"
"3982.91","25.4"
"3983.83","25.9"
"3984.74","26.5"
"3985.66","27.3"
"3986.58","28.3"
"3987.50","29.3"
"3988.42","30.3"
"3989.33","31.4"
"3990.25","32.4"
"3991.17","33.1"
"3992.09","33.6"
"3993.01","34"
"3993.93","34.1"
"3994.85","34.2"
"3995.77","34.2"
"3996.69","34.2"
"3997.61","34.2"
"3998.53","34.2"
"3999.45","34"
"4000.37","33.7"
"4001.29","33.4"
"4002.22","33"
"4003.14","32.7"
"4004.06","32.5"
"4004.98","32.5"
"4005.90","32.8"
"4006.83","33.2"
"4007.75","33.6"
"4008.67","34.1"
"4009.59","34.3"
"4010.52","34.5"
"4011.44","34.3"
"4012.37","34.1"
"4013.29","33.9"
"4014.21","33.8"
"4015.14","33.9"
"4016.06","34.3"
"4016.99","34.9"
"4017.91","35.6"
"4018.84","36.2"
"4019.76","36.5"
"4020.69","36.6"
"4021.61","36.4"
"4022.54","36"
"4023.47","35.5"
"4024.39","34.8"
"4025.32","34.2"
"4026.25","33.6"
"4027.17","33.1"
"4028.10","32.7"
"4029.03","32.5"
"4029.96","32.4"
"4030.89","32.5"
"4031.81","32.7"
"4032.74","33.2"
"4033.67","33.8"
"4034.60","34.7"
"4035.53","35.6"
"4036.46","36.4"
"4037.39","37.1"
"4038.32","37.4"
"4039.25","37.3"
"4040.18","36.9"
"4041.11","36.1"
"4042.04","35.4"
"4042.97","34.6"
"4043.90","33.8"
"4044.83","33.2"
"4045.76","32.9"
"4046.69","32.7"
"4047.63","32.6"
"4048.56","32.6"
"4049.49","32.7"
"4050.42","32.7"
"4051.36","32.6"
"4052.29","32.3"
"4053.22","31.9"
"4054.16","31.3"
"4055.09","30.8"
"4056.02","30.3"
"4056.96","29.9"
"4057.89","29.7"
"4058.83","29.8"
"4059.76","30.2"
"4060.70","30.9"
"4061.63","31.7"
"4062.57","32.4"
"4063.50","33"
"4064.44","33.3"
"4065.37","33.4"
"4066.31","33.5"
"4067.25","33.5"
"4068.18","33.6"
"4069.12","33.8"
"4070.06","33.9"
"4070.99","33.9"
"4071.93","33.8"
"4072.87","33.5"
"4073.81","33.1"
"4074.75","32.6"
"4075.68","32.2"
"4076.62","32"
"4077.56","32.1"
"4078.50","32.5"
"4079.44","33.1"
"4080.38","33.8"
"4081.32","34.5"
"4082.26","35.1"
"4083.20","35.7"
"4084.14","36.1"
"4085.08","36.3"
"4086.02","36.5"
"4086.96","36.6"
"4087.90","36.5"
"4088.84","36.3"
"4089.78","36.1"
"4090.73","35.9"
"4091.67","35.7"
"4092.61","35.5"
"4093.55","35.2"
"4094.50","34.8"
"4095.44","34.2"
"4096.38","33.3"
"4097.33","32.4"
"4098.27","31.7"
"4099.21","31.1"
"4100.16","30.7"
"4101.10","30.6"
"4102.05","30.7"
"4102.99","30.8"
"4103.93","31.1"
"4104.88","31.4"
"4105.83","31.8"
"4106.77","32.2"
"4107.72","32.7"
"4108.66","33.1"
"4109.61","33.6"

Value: 1.89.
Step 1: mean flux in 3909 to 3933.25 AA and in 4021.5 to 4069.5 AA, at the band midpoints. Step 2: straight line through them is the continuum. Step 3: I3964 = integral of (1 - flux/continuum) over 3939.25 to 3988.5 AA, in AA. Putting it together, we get 6.8 AA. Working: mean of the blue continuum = 20.4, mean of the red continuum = 33.4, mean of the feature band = 21.5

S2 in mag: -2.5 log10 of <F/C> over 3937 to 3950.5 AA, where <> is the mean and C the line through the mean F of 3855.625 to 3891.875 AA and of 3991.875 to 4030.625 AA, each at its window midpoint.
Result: 0.34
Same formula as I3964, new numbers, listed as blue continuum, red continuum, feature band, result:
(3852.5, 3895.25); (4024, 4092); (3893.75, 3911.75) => -3.6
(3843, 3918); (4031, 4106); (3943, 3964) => 2.8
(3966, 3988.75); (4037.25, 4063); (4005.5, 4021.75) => -4.1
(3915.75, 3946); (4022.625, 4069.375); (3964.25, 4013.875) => -4.1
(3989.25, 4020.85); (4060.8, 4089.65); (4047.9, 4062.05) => 1.1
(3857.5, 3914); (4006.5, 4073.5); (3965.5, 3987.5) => 5.1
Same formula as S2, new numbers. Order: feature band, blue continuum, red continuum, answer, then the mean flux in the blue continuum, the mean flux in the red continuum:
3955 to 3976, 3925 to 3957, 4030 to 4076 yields 0.107 mag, 17.6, 33.2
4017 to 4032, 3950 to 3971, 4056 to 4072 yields -0.246 mag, 19.9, 32.3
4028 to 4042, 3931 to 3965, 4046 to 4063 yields -0.191 mag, 18.8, 31.5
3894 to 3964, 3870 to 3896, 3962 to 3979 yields -0.121 mag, 18.7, 18.6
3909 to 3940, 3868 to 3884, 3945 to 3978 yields 0.013 mag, 17.3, 20.5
